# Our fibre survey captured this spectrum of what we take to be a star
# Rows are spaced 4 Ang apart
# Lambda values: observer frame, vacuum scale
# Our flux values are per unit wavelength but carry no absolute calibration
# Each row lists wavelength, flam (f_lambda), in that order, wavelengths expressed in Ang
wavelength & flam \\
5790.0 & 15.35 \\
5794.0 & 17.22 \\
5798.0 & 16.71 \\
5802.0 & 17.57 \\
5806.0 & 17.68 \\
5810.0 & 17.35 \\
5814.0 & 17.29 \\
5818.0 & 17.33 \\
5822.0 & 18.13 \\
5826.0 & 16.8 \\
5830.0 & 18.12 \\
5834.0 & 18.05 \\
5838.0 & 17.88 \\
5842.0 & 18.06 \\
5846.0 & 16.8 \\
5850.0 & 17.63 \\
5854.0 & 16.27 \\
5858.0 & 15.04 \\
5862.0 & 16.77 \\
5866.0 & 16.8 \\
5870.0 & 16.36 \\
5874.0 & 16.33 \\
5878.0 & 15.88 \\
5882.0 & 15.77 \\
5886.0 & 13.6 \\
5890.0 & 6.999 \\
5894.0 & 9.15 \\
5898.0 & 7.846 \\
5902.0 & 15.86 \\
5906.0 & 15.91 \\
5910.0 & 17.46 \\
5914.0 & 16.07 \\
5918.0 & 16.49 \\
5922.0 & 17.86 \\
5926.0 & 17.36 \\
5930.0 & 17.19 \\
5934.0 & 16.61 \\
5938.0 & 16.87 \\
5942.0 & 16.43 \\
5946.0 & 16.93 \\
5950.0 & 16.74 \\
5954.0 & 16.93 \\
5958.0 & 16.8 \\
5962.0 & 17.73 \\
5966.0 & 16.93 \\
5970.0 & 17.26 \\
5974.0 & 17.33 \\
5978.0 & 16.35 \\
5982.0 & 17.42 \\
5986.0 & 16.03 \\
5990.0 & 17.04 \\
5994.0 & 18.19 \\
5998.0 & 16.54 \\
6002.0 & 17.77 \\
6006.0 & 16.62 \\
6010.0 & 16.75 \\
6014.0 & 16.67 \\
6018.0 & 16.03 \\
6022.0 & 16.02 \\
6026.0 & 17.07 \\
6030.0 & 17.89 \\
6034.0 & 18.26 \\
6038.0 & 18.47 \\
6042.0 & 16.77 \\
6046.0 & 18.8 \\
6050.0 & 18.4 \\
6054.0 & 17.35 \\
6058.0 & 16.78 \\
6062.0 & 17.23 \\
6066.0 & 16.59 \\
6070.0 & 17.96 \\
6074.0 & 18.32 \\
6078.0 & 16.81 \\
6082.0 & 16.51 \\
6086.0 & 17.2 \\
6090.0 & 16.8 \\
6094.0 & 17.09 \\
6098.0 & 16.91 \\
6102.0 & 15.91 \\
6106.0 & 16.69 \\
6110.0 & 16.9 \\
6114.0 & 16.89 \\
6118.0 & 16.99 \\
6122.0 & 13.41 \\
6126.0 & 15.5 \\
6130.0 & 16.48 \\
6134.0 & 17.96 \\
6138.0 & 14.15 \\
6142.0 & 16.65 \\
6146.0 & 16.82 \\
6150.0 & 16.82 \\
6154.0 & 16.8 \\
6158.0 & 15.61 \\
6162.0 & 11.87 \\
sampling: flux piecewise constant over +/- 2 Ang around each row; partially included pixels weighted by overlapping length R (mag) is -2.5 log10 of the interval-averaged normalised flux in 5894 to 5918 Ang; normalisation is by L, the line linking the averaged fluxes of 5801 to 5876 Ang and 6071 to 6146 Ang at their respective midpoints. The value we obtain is 0.19 mag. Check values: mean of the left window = 17.2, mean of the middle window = 14.3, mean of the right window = 16.5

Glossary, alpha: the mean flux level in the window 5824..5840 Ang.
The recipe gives 17.7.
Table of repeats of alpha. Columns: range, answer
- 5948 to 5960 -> 16.8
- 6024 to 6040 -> 17.9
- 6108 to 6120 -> 16.9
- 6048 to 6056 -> 17.9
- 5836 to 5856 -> 17.3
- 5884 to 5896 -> 9.92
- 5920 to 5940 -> 17.2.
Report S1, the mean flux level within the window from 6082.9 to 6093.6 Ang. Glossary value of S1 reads 17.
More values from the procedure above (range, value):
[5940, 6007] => 17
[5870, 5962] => 15.4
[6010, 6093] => 17.3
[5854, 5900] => 13.8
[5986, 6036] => 17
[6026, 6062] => 17.8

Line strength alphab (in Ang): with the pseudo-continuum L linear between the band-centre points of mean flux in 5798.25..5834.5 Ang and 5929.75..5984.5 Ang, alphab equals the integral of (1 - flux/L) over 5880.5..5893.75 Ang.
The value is 4.3 Ang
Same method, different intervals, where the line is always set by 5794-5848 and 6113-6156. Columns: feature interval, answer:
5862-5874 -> 0.5 Ang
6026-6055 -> -2.4 Ang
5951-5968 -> -0.1 Ang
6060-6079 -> -1.1 Ang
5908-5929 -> 0.1 Ang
